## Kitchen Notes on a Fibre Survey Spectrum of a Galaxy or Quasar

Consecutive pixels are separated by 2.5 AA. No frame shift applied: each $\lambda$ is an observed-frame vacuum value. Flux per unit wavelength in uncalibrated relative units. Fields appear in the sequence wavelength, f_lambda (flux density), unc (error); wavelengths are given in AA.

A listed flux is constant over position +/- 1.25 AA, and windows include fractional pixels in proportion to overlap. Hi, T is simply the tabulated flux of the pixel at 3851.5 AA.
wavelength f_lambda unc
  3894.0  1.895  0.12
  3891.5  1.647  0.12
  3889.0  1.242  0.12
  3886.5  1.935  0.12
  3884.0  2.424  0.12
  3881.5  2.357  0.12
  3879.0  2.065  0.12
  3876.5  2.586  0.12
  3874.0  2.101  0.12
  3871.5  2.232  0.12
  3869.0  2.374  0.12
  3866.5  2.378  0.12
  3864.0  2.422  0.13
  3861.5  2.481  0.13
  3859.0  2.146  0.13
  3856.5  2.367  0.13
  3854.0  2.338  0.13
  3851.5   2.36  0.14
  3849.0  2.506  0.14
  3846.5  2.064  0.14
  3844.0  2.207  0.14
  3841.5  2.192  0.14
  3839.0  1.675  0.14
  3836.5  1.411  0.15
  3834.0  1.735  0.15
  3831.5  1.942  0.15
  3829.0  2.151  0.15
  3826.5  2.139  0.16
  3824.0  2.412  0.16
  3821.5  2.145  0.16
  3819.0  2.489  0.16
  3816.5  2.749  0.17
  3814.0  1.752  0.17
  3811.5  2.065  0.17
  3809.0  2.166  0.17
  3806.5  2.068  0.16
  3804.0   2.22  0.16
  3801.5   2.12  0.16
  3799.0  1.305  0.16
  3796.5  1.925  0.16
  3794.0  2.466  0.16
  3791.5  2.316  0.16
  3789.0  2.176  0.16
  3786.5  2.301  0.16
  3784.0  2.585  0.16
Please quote 2.36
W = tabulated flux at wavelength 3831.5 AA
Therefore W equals 1.942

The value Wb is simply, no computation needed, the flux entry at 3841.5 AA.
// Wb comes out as 2.192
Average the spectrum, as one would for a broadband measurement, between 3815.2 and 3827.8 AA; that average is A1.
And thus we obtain 2.38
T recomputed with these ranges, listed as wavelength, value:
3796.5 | 1.925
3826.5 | 2.139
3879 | 2.065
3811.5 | 2.065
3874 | 2.101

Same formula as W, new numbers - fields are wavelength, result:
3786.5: 2.301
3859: 2.146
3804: 2.22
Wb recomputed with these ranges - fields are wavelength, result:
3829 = 2.151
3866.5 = 2.378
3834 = 1.735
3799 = 1.305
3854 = 2.338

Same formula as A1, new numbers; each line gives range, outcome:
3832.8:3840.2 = 1.61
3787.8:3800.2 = 2.04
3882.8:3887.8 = 2.17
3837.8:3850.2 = 2.13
